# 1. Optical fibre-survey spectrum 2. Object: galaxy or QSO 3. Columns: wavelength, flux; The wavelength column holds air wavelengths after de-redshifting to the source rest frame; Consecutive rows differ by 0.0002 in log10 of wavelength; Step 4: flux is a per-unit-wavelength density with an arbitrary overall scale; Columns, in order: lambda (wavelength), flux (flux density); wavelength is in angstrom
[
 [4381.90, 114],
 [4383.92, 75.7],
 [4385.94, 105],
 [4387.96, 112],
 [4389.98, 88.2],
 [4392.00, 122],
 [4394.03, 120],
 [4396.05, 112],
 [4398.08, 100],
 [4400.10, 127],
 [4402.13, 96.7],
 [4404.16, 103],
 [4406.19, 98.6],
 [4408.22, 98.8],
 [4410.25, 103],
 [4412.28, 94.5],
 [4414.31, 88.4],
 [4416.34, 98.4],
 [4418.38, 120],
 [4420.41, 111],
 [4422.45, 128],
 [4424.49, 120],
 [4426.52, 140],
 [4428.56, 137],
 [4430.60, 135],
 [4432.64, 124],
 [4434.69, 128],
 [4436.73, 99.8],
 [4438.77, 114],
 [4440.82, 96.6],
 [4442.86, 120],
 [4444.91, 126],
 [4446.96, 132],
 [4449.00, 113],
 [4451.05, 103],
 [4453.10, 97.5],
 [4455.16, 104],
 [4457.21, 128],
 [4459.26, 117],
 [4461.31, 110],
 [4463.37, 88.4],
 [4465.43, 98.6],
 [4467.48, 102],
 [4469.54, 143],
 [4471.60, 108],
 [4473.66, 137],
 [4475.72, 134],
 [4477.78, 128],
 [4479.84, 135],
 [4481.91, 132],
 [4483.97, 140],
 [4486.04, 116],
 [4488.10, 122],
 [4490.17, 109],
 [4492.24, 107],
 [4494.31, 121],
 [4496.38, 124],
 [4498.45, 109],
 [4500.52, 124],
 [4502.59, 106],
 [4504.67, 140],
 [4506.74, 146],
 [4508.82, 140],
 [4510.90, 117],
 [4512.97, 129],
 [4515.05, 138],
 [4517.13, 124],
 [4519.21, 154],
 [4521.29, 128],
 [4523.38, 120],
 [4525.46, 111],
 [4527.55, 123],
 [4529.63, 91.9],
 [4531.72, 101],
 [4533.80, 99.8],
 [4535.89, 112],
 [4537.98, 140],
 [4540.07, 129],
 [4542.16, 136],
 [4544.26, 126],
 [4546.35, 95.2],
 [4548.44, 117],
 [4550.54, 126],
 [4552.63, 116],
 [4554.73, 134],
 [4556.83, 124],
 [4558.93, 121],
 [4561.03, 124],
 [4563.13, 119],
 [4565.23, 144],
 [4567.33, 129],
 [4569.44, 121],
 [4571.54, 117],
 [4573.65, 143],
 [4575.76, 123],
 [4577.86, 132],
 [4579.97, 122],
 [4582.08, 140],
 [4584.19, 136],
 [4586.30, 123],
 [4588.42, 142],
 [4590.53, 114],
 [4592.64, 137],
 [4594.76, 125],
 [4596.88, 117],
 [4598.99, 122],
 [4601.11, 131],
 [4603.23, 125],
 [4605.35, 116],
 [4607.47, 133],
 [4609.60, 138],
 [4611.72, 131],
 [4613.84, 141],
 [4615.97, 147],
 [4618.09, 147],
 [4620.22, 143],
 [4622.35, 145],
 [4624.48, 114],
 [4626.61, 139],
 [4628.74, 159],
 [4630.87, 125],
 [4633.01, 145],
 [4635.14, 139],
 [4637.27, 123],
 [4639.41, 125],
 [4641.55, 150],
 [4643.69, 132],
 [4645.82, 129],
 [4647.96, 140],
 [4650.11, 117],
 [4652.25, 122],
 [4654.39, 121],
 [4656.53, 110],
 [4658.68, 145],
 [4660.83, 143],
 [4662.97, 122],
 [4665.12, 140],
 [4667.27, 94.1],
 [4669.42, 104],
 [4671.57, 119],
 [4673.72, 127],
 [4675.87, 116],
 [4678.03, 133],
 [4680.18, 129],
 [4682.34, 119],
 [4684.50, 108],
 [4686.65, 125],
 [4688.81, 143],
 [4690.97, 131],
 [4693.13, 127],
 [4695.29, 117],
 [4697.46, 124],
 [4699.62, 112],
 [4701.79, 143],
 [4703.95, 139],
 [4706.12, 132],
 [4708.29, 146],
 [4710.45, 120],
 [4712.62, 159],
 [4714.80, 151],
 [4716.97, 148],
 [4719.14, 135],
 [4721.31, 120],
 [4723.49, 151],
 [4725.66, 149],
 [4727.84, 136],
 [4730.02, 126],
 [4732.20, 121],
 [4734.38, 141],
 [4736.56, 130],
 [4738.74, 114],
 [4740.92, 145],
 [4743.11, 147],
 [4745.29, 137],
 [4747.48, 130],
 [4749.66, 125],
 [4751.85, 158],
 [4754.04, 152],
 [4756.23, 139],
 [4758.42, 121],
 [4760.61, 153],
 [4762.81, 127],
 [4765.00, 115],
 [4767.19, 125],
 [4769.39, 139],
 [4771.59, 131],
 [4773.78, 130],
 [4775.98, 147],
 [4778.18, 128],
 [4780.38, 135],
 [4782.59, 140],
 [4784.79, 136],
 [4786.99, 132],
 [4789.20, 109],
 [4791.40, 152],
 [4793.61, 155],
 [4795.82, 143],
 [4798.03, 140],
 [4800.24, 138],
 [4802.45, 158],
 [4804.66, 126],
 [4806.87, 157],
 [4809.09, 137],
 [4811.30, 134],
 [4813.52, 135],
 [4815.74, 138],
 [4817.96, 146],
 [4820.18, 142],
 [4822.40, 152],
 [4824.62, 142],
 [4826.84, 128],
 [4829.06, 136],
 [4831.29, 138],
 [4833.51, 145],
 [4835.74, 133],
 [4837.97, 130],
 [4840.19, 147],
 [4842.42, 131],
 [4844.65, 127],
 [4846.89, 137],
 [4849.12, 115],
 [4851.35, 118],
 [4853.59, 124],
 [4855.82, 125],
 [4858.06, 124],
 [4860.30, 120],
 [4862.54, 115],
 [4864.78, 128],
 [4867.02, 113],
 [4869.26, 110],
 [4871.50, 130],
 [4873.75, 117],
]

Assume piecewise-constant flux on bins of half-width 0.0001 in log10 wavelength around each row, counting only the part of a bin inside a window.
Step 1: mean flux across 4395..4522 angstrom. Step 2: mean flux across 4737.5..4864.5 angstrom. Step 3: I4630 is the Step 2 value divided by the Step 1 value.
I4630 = 1.14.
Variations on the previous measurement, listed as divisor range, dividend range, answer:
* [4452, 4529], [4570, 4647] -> 1.09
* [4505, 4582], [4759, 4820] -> 1.10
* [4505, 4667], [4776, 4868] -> 1.05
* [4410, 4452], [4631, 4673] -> 1.10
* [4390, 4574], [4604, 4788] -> 1.12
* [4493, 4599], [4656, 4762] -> 1.06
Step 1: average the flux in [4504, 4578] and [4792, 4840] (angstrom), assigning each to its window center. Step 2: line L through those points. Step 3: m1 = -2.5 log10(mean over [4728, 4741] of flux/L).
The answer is 0.06 mag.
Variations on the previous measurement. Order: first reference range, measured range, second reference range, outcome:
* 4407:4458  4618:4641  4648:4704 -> -0.12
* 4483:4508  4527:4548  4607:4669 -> 0.09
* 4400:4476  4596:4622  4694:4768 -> -0.06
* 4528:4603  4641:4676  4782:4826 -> 0.04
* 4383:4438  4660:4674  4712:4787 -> 0.08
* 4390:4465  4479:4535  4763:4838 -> -0.04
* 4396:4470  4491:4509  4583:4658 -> -0.04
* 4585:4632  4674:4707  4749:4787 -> 0.06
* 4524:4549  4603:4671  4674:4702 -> -0.09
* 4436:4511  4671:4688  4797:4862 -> 0.05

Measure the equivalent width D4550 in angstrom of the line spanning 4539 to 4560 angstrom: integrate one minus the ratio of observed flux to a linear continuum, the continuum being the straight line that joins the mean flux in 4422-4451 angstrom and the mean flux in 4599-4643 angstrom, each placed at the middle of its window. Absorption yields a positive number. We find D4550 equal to 1.2 angstrom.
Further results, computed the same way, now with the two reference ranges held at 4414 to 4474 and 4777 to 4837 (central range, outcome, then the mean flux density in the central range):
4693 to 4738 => -0.49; 135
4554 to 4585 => -1.19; 128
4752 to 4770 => 0.14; 135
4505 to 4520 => -1.91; 135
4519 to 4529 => -0.22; 123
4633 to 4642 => -0.44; 134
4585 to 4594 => -0.29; 129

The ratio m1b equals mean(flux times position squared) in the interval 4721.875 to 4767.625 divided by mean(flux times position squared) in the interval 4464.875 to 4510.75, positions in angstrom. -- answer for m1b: 1.2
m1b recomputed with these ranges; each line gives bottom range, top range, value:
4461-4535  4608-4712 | 1.15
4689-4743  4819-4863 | 1.03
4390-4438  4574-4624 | 1.27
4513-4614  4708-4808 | 1.19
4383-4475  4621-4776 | 1.33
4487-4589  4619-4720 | 1.11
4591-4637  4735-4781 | 1.07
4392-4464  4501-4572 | 1.15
